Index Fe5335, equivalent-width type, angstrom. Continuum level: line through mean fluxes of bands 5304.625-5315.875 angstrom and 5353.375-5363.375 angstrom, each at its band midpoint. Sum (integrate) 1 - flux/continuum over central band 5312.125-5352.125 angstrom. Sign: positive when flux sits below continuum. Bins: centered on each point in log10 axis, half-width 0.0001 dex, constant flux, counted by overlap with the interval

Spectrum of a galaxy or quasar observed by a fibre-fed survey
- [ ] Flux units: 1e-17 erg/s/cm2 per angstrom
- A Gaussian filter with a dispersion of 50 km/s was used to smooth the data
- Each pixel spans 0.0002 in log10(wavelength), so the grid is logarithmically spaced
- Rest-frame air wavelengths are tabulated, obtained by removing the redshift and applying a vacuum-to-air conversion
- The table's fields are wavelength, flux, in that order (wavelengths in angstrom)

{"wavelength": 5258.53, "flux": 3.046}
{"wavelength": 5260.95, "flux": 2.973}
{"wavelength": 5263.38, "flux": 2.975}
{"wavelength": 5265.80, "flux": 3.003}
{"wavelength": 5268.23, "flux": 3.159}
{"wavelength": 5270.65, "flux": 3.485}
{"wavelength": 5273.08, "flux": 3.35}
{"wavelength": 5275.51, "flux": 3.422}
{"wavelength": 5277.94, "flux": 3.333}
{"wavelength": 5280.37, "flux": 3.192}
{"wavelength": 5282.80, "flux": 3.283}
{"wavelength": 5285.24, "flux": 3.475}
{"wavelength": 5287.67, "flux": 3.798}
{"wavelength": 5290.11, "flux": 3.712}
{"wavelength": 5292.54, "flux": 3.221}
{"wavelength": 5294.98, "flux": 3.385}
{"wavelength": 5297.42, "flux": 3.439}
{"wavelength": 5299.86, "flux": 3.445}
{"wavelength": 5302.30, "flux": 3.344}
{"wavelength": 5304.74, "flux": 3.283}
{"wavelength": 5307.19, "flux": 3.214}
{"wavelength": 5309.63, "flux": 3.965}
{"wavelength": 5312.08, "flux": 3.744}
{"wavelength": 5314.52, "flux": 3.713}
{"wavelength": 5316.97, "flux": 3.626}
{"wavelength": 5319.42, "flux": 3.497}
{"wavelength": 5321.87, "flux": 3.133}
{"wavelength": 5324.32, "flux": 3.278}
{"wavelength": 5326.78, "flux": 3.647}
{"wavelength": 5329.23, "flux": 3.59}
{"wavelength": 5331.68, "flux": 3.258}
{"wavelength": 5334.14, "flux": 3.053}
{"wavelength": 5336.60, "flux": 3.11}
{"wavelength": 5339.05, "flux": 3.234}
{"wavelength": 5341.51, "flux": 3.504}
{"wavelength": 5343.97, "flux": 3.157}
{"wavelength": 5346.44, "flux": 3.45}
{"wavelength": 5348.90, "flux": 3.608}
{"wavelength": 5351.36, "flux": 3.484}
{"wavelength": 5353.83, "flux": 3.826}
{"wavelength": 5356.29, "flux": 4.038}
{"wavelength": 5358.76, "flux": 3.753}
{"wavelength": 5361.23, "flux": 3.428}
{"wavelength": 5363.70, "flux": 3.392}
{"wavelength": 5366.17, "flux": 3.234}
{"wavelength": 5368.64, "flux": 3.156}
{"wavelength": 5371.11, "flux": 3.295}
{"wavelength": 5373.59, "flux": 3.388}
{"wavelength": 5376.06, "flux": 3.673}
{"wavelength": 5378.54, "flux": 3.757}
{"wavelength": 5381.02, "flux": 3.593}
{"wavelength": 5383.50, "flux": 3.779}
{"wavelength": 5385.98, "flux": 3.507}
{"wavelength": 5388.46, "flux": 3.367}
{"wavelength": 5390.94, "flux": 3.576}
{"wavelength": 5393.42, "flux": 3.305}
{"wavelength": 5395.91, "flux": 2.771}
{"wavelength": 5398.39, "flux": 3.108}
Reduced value 2.8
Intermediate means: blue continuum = 3.61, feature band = 3.41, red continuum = 3.72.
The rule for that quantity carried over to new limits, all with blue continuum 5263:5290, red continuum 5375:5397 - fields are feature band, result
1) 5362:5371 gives 0.48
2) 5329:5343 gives 0.62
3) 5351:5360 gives -0.94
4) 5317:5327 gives 0.03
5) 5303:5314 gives -0.55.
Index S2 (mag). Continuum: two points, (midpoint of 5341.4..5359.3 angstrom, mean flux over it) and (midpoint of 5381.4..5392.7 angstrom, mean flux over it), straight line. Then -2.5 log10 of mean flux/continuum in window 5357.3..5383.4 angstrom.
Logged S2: 0.03 mag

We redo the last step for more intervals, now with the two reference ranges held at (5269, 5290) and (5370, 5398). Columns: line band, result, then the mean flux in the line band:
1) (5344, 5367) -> -0.038 mag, 3.56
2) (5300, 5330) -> -0.021 mag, 3.5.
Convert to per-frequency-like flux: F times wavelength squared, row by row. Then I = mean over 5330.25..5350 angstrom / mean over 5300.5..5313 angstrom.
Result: 1.0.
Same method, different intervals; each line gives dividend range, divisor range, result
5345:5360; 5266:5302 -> 1.11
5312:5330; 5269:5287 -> 1.06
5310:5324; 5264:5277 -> 1.10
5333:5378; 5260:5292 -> 1.07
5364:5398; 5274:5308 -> 1.04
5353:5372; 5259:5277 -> 1.14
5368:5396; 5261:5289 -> 1.09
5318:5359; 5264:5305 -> 1.04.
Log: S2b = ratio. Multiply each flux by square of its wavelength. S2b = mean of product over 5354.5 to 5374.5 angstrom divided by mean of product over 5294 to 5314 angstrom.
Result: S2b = 1.02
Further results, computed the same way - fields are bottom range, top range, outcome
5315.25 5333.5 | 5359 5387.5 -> 1.03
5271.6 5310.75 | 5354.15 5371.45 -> 1.05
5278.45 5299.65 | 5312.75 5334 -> 1.02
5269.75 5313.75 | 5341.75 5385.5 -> 1.05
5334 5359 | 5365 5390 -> 1.01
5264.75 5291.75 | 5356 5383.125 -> 1.07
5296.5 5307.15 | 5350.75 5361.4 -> 1.14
